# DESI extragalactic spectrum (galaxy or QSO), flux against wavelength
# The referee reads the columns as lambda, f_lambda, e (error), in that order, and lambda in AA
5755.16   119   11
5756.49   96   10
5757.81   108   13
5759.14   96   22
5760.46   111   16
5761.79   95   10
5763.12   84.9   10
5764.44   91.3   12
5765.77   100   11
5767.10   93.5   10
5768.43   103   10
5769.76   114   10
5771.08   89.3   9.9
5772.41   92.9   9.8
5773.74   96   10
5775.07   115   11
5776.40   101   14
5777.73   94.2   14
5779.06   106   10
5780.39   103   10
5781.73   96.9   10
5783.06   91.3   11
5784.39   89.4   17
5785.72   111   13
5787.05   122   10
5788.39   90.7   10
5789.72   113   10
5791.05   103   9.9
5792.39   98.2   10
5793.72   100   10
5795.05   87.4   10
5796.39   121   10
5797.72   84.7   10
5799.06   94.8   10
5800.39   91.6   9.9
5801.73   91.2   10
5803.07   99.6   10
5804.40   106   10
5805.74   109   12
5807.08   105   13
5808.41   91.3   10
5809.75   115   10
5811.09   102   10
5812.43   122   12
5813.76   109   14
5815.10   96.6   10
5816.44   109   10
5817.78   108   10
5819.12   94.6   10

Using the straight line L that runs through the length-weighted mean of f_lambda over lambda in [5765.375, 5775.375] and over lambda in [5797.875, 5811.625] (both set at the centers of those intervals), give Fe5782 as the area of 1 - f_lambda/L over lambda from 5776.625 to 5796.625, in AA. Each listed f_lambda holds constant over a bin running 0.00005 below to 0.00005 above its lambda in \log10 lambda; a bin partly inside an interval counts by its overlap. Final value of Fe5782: -0.3 AA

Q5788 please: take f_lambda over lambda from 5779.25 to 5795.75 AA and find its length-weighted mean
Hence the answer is 101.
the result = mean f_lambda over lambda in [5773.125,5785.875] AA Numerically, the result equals 100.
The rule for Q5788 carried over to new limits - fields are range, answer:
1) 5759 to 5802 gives 99.3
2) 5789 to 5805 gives 99.2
